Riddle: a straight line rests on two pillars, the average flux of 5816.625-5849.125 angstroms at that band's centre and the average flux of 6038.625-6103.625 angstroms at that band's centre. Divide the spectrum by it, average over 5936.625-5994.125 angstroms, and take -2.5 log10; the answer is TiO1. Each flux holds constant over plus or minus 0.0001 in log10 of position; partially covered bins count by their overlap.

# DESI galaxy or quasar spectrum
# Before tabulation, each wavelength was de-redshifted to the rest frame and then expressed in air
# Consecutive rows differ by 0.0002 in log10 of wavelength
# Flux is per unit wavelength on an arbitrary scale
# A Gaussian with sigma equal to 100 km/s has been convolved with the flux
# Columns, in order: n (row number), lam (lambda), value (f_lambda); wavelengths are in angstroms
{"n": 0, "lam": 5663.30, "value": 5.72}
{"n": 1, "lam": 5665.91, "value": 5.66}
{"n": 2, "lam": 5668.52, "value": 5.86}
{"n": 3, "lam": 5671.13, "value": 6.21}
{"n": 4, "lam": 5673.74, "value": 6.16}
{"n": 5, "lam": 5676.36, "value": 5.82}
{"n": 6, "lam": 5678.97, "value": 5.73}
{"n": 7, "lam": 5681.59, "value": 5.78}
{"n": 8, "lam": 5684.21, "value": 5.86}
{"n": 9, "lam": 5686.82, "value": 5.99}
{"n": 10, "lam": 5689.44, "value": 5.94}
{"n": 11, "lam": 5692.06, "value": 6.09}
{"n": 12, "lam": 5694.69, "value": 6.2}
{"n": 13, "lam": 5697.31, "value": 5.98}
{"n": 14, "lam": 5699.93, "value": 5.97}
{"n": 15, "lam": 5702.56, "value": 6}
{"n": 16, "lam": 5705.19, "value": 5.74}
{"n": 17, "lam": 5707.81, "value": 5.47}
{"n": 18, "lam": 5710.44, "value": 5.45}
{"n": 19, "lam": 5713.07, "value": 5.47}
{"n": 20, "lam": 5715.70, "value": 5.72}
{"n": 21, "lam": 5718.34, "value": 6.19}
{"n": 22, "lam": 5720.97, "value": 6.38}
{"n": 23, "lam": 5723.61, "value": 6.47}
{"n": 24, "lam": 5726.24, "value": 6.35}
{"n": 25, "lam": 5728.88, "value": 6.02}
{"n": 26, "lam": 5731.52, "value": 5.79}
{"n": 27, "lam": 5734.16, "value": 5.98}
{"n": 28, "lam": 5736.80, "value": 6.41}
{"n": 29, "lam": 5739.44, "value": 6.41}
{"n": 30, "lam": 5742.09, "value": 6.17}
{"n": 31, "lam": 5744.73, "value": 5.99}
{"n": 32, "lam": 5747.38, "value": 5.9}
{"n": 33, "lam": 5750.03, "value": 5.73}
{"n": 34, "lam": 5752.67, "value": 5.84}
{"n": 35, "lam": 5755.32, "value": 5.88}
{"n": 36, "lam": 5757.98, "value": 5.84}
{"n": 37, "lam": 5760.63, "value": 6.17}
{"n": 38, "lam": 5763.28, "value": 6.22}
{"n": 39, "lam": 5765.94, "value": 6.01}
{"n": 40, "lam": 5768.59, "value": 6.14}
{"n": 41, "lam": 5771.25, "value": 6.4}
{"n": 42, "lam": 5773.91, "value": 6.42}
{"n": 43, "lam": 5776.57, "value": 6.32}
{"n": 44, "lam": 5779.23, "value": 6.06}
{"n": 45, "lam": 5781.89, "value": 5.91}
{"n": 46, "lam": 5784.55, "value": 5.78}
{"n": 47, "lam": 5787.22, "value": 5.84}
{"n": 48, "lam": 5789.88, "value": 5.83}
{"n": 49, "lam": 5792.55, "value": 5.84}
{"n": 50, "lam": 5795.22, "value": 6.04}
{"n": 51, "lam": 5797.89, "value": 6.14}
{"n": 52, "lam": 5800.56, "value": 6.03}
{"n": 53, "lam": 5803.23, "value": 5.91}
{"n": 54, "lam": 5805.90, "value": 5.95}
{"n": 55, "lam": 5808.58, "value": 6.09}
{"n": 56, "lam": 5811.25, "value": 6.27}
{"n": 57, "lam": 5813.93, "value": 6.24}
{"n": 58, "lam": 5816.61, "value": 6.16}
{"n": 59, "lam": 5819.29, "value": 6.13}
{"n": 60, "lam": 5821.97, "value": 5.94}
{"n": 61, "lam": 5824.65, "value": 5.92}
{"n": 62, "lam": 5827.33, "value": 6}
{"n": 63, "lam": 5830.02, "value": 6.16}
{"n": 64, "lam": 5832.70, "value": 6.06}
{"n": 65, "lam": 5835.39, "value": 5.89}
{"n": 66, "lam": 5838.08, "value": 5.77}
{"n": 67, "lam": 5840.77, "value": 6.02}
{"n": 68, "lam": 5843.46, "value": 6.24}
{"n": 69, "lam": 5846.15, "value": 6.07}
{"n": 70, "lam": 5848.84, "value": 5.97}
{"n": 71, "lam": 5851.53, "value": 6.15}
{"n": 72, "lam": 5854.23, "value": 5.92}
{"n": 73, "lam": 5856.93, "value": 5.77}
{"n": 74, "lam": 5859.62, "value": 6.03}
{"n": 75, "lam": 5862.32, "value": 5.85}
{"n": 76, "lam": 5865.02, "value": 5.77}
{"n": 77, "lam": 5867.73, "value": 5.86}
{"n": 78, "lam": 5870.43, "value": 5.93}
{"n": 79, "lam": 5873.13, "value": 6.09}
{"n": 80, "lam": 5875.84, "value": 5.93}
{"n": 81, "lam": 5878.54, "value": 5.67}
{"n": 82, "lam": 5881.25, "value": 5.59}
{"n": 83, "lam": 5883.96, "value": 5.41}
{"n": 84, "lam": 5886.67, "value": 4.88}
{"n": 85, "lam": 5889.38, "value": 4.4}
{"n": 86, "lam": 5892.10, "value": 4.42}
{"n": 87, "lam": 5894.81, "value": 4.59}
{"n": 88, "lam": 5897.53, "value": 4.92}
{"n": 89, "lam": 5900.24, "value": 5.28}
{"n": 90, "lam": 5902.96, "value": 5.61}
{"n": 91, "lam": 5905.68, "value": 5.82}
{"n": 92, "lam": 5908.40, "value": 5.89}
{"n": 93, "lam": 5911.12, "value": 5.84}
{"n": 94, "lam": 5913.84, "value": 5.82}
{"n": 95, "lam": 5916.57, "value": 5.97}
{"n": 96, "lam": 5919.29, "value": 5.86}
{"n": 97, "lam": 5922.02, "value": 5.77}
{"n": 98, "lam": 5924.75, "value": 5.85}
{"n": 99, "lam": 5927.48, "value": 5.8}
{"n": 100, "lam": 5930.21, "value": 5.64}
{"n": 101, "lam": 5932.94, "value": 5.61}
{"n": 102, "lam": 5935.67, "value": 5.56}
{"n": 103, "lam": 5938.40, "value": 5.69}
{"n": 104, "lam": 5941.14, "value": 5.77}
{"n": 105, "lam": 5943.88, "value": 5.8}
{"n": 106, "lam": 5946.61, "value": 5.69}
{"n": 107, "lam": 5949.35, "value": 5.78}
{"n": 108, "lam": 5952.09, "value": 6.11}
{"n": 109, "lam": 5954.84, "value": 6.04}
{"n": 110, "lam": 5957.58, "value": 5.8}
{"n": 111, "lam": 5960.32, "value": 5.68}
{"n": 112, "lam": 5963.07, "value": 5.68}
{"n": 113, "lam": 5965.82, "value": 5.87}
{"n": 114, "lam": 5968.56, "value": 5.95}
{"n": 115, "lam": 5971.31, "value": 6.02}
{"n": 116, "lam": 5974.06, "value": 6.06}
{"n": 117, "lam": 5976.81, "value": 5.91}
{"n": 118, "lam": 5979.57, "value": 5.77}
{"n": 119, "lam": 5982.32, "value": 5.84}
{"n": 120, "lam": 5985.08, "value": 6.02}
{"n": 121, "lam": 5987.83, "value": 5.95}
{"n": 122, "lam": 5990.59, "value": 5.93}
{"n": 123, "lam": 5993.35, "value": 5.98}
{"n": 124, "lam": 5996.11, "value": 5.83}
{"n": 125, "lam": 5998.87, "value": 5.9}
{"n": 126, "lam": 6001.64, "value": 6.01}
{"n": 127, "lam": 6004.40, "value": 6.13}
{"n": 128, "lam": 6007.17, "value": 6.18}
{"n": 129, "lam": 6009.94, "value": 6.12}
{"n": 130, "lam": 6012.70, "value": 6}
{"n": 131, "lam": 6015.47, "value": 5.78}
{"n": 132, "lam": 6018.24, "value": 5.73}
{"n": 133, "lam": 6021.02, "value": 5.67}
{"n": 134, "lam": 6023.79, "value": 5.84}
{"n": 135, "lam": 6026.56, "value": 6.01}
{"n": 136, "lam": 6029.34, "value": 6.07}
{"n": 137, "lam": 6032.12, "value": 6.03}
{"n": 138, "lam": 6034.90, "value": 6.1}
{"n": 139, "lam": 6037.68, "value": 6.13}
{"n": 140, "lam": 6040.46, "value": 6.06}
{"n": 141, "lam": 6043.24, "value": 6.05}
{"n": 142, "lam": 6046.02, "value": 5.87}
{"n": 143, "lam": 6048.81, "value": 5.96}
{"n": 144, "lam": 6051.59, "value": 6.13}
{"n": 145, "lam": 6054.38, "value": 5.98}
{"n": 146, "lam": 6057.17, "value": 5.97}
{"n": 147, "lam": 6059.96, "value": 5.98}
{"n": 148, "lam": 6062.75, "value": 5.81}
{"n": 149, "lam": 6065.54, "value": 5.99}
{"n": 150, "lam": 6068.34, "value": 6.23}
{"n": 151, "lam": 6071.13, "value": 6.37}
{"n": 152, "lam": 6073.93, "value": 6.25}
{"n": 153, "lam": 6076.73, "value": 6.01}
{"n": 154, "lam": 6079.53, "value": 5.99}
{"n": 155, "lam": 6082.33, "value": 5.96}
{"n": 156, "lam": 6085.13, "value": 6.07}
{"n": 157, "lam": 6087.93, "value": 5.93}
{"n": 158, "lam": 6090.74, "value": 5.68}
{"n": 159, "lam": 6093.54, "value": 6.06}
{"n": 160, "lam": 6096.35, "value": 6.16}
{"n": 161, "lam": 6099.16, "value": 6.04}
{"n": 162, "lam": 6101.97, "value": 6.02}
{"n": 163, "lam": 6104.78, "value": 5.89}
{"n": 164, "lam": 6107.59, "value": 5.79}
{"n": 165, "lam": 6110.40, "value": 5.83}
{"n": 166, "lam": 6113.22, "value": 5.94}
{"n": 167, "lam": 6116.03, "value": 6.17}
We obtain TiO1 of 0.03 mag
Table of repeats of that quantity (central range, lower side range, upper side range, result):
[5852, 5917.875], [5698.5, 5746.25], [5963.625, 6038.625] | 0.078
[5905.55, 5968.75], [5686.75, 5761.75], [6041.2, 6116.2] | 0.036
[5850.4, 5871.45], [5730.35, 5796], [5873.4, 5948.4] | -0.038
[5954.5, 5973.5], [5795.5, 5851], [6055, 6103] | 0.032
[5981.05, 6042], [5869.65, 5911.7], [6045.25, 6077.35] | -0.021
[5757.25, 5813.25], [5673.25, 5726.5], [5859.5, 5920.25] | -0.058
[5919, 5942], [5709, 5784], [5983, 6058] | 0.052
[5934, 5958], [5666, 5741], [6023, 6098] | 0.038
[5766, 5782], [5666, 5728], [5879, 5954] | -0.075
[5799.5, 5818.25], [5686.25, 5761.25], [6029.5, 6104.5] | -0.018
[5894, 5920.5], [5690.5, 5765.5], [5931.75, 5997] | 0.058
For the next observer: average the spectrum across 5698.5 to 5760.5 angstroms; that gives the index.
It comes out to 5.97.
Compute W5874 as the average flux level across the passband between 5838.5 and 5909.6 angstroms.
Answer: 5.62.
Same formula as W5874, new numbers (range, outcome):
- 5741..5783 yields 6.06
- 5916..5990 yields 5.83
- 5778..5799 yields 5.93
